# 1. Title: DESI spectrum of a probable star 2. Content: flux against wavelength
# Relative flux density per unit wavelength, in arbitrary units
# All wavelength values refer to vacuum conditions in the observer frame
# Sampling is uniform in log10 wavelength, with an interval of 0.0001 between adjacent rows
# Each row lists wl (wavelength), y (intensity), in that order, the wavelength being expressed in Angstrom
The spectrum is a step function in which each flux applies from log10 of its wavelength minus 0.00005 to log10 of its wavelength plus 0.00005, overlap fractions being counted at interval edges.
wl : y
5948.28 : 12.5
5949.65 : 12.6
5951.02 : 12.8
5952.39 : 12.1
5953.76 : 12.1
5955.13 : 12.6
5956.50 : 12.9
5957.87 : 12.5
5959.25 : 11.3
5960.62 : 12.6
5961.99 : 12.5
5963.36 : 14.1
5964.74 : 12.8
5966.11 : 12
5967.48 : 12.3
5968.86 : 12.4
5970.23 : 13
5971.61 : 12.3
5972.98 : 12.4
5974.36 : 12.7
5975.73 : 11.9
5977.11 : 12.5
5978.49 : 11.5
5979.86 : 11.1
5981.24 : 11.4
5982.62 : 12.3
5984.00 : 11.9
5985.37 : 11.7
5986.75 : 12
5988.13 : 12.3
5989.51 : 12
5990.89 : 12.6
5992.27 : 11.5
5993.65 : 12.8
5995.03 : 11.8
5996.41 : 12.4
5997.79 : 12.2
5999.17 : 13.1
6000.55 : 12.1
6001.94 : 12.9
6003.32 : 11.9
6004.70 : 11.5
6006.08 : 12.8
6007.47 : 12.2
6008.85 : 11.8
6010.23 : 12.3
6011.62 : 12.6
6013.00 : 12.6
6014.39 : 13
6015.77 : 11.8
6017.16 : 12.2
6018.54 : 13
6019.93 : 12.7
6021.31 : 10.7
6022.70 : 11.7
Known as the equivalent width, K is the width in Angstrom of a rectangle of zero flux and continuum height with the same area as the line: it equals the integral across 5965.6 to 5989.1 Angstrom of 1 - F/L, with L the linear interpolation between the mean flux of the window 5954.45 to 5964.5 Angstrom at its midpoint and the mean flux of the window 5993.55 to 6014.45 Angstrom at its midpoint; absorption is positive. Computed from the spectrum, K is 0.8 Angstrom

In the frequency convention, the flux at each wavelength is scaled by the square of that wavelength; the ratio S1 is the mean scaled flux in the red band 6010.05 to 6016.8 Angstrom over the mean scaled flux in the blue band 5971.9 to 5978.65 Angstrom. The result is 1.0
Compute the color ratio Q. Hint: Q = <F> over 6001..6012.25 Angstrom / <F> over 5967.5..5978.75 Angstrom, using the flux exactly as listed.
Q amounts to 0.99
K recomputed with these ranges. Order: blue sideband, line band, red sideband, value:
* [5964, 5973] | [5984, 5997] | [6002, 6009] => 0.2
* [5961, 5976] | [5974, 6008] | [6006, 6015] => 1.1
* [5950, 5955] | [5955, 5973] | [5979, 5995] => -0.5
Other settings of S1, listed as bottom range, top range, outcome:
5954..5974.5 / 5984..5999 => 0.98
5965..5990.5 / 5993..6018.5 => 1.03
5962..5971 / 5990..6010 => 0.97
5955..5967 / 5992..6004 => 0.99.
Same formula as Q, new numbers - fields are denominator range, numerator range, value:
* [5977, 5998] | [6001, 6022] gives 1.02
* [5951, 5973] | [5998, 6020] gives 0.99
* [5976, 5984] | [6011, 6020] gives 1.07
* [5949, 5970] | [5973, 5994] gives 0.96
